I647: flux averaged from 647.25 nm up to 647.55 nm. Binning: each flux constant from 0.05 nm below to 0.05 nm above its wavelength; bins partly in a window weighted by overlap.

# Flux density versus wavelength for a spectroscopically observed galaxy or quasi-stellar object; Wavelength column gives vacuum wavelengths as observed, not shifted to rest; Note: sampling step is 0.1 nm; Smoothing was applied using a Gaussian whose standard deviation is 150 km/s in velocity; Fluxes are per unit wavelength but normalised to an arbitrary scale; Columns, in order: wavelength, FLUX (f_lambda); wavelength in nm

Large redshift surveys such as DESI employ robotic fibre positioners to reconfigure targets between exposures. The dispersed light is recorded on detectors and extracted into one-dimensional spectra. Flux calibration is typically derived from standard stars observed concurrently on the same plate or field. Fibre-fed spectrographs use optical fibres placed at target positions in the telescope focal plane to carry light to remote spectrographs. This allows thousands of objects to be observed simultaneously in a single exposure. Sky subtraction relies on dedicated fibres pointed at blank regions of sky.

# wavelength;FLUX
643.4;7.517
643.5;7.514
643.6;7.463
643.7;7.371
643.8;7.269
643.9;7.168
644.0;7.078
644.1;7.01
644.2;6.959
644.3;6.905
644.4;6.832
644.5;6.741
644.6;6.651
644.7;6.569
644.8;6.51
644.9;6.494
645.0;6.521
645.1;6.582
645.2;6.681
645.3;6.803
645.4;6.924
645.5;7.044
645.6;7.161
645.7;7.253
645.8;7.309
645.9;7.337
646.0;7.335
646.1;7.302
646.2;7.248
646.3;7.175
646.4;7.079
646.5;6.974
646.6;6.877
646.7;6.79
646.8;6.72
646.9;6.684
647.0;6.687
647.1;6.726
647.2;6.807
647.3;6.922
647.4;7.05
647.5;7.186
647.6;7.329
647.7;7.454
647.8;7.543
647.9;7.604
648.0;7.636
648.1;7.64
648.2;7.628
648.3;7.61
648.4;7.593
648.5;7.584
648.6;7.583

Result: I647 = 7.05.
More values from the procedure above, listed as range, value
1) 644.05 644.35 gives 6.96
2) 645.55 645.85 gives 7.24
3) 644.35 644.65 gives 6.74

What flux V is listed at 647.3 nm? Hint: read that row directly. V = 6.922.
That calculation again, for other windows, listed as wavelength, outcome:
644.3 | 6.905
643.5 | 7.514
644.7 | 6.569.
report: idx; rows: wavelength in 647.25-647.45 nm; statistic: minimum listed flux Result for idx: 6.922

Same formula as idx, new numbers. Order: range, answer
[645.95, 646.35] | 7.175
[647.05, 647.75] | 6.726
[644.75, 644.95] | 6.494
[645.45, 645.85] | 7.044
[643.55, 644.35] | 6.905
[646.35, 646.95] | 6.684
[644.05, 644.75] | 6.569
